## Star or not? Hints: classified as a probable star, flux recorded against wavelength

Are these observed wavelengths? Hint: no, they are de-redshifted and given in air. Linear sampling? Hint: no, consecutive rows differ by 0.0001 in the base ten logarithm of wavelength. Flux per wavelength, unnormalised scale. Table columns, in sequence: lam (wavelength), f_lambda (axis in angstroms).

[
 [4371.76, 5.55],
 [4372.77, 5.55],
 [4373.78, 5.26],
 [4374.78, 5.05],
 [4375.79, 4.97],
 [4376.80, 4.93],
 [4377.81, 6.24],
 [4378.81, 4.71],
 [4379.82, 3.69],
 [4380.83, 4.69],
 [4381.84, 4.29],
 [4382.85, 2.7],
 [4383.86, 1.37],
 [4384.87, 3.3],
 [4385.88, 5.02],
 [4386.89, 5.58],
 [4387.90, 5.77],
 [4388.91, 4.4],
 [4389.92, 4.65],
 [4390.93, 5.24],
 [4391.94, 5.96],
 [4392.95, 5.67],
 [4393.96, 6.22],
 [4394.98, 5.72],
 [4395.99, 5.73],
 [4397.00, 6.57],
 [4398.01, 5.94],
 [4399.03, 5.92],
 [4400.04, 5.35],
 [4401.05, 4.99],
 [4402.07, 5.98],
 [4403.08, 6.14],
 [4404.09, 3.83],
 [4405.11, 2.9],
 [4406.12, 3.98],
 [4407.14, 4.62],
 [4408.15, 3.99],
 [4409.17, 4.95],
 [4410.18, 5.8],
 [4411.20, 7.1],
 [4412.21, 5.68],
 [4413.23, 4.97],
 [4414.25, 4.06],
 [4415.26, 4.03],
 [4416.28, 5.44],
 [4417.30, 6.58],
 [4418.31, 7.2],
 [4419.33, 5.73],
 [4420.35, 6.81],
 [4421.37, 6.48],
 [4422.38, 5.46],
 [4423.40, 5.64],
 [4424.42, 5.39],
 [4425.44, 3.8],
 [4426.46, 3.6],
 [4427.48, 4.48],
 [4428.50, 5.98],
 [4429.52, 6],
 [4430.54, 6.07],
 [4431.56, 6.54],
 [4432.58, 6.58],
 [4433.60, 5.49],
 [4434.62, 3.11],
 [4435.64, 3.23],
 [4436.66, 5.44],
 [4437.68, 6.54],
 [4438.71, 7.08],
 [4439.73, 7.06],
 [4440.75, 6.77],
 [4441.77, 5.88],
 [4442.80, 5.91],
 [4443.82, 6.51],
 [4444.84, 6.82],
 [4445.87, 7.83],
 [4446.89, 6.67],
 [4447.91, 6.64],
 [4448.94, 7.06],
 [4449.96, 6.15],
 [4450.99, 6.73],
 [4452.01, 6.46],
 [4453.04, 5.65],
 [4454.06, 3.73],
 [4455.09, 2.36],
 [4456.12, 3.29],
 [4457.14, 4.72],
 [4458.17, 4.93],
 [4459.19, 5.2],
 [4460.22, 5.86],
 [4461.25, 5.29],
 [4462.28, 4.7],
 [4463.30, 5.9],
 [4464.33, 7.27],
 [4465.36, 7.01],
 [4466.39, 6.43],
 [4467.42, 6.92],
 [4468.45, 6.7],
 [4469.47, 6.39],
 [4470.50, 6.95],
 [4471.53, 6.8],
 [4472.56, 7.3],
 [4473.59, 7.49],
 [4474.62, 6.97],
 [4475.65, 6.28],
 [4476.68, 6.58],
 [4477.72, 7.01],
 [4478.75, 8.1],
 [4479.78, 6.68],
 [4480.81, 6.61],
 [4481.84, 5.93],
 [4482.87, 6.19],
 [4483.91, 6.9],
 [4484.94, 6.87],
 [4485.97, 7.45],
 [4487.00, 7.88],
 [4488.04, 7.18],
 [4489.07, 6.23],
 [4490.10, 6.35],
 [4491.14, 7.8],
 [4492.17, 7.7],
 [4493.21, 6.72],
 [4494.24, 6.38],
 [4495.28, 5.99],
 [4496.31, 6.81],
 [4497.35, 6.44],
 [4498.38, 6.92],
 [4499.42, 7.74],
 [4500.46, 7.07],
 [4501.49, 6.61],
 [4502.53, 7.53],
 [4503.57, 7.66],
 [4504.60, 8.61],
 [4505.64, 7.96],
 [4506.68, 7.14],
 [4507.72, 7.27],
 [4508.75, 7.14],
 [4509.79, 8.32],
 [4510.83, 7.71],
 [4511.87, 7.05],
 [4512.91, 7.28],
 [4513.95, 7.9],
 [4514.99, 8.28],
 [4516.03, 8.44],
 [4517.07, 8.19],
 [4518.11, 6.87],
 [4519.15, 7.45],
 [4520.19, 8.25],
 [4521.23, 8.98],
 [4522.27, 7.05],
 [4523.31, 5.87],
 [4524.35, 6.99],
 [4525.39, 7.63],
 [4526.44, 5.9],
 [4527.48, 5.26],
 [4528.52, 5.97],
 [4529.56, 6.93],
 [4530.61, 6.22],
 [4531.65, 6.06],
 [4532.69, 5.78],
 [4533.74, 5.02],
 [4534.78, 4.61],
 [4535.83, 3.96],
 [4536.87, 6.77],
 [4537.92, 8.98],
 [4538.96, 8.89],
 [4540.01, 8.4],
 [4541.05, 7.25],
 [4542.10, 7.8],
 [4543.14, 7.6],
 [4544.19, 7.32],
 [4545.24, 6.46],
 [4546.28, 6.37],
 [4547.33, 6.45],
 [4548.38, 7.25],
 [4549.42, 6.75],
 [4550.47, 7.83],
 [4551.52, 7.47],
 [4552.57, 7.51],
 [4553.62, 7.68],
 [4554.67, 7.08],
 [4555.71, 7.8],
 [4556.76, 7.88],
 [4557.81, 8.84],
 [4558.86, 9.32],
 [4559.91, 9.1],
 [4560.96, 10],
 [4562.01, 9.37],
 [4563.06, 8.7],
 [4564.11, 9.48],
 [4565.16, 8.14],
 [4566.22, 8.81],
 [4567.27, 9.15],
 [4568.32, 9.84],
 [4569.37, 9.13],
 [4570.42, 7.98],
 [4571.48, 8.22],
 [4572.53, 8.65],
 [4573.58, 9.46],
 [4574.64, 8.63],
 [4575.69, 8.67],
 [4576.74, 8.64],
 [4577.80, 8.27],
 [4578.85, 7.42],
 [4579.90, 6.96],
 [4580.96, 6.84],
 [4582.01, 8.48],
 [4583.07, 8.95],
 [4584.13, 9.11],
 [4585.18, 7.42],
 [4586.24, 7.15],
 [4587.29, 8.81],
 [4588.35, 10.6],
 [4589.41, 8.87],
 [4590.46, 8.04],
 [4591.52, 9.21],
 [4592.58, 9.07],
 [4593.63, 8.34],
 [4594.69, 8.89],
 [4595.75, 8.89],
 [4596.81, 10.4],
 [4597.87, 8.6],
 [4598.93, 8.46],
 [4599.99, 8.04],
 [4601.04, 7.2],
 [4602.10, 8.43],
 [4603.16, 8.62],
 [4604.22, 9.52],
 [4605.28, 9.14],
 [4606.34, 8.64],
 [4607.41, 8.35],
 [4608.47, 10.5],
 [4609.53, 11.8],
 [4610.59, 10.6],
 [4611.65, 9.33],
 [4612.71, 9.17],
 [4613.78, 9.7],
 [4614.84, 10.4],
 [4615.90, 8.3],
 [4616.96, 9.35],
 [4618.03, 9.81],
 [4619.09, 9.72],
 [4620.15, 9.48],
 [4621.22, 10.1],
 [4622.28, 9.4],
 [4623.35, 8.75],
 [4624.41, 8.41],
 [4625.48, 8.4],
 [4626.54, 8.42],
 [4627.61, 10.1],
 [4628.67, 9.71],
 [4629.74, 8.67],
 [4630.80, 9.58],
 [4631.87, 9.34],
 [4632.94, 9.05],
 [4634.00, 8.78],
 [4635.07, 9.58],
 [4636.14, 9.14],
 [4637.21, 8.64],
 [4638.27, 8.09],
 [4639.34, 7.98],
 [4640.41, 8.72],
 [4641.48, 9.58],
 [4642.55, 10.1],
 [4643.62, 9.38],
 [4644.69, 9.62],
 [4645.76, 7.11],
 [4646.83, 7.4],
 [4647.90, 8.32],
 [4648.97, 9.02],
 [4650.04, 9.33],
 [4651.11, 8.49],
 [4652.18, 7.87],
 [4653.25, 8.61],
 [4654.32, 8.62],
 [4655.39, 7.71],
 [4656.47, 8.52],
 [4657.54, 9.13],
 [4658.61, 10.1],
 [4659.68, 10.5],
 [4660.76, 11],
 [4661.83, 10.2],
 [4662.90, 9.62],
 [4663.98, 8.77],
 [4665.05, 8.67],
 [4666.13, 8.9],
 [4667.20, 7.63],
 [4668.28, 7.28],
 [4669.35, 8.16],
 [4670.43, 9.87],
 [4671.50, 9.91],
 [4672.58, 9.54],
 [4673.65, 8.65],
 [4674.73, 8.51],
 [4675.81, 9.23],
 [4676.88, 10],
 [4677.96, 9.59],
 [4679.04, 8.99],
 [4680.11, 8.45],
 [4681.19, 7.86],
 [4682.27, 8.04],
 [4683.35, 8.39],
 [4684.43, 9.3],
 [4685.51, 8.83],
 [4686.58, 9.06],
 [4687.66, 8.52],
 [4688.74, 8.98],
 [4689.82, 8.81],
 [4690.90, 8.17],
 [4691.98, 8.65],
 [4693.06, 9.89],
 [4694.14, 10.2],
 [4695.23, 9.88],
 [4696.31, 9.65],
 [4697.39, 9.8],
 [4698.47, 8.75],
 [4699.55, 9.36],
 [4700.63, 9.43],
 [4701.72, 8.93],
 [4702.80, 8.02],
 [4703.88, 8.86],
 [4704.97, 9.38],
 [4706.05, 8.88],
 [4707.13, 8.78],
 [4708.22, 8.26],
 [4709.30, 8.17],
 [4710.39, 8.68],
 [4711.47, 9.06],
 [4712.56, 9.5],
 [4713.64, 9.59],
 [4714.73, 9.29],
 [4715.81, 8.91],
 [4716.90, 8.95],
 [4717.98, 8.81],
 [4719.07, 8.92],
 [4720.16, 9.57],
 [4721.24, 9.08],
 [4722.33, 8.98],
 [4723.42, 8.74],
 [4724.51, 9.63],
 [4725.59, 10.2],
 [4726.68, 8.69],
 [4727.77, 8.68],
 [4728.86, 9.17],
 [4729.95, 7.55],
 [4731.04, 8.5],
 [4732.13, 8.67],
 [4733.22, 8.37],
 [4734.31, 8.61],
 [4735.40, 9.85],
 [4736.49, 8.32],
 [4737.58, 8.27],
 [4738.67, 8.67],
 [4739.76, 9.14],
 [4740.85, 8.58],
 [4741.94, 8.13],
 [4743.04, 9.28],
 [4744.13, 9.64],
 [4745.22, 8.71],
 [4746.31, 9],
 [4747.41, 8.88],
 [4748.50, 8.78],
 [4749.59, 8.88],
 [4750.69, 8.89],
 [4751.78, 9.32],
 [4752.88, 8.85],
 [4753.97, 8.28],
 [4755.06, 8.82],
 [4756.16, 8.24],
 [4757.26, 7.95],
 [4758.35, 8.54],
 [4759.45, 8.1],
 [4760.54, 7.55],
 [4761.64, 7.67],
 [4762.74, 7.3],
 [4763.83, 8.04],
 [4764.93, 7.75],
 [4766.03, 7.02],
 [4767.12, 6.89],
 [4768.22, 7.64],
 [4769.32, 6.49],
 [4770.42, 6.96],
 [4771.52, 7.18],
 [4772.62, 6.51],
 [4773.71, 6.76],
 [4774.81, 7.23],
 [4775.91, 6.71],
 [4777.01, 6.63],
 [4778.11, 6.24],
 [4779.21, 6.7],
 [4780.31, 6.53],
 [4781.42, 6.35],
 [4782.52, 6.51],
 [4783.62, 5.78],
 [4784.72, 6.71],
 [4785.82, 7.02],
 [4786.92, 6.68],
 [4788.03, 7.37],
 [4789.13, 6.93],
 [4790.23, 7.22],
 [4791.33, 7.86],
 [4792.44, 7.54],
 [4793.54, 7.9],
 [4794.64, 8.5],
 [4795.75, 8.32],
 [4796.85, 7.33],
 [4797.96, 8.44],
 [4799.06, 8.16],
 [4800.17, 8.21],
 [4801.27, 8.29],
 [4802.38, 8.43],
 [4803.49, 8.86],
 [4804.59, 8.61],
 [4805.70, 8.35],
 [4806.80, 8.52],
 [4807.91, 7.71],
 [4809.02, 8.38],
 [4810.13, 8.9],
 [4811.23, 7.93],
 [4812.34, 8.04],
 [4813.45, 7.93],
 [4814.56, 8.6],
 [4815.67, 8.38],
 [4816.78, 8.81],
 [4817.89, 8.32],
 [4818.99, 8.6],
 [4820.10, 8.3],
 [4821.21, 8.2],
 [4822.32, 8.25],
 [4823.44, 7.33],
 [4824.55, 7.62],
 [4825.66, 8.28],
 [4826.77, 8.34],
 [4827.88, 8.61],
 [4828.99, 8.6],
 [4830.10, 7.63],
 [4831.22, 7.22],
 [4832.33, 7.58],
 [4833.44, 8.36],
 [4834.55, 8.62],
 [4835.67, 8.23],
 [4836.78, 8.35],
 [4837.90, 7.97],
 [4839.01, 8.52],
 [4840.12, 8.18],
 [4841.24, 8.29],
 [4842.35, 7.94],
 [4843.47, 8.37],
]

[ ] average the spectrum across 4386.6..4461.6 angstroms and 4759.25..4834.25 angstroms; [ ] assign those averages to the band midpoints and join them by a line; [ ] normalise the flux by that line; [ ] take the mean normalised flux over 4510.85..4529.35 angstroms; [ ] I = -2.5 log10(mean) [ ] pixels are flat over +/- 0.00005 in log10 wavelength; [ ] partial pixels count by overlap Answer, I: -0.195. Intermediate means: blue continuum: 5.51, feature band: 7.26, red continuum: 7.68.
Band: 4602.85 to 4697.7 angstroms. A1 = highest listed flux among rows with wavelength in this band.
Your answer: 11.8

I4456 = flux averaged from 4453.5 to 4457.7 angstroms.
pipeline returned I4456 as 3.57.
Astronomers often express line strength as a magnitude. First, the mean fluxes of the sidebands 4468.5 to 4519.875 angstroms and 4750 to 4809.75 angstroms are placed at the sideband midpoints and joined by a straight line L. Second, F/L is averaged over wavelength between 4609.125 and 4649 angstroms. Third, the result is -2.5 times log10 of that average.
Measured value -0.24 mag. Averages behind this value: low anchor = 7.17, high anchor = 7.61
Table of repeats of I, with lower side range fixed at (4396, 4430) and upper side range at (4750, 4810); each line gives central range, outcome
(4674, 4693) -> -0.25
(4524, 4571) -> -0.21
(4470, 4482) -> -0.21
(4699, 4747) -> -0.22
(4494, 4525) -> -0.24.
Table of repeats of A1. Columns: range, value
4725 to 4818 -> 10.2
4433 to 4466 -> 7.83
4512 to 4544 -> 8.98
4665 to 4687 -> 10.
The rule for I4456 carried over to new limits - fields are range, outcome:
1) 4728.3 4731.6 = 8.4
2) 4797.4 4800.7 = 8.26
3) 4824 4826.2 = 7.95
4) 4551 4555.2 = 7.44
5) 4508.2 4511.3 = 7.73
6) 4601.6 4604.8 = 8.87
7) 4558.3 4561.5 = 9.47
